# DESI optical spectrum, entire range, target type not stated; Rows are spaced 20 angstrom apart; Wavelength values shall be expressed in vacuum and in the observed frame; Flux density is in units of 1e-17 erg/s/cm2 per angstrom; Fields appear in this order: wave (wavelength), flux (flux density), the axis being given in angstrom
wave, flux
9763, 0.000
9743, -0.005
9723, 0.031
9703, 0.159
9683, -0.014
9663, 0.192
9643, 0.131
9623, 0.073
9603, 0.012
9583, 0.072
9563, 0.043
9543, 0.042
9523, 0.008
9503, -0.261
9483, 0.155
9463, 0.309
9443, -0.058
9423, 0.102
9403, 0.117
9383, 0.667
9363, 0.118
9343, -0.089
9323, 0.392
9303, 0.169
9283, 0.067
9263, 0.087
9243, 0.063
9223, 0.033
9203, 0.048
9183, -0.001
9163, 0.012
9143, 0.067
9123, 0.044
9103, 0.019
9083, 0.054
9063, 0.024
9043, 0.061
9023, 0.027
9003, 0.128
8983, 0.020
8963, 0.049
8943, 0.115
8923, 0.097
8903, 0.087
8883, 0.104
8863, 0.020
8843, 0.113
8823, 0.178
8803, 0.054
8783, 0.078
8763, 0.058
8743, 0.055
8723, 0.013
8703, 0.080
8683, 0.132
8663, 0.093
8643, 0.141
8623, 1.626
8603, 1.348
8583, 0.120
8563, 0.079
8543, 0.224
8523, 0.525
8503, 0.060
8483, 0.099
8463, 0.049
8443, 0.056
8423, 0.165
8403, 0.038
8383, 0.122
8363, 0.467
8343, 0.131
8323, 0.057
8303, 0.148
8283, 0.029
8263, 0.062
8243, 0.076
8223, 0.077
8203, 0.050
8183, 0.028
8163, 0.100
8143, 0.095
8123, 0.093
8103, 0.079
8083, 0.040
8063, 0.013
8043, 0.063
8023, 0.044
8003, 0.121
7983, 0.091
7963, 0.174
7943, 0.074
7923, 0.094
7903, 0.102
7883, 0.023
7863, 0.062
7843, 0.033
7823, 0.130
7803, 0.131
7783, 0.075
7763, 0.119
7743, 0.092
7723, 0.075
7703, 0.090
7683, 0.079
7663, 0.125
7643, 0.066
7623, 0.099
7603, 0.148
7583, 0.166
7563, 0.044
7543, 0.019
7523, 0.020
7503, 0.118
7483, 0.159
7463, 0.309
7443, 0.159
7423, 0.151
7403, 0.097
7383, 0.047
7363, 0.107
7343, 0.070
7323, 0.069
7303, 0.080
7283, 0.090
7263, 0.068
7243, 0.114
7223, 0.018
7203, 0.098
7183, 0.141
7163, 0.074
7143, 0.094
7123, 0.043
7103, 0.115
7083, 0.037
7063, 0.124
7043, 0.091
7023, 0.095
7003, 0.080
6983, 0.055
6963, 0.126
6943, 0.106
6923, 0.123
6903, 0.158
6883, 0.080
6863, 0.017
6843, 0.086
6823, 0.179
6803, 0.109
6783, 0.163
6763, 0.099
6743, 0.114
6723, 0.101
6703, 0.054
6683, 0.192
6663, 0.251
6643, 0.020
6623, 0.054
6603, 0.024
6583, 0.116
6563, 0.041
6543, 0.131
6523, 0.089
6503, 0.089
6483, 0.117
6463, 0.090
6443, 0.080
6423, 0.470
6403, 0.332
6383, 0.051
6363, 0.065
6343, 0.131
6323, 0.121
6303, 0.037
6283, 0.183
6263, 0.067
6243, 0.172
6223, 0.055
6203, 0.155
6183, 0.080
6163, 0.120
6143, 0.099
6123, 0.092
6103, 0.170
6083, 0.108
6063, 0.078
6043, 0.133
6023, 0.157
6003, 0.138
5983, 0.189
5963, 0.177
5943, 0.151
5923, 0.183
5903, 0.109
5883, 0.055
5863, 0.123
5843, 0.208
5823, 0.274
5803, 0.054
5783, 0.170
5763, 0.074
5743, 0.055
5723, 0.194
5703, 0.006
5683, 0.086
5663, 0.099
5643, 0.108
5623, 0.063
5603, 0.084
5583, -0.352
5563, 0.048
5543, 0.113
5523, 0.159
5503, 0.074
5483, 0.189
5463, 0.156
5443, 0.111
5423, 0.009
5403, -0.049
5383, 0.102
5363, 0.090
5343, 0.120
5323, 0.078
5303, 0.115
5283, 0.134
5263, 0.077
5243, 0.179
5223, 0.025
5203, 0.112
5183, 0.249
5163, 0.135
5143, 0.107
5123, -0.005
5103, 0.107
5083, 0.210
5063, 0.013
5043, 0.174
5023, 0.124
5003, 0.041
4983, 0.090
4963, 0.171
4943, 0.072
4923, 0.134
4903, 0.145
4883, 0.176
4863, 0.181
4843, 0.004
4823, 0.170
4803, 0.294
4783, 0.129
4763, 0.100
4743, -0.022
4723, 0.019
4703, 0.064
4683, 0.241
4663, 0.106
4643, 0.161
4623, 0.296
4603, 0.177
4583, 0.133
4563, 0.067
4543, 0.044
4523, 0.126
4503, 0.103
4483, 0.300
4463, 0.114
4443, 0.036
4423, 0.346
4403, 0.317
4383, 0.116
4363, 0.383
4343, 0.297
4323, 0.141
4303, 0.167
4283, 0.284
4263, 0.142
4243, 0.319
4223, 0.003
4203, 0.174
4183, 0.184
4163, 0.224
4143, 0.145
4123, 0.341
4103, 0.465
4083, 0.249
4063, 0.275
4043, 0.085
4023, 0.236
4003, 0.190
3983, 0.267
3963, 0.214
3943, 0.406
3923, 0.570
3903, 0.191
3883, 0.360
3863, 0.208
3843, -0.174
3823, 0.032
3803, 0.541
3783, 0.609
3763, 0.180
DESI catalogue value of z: 0.72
